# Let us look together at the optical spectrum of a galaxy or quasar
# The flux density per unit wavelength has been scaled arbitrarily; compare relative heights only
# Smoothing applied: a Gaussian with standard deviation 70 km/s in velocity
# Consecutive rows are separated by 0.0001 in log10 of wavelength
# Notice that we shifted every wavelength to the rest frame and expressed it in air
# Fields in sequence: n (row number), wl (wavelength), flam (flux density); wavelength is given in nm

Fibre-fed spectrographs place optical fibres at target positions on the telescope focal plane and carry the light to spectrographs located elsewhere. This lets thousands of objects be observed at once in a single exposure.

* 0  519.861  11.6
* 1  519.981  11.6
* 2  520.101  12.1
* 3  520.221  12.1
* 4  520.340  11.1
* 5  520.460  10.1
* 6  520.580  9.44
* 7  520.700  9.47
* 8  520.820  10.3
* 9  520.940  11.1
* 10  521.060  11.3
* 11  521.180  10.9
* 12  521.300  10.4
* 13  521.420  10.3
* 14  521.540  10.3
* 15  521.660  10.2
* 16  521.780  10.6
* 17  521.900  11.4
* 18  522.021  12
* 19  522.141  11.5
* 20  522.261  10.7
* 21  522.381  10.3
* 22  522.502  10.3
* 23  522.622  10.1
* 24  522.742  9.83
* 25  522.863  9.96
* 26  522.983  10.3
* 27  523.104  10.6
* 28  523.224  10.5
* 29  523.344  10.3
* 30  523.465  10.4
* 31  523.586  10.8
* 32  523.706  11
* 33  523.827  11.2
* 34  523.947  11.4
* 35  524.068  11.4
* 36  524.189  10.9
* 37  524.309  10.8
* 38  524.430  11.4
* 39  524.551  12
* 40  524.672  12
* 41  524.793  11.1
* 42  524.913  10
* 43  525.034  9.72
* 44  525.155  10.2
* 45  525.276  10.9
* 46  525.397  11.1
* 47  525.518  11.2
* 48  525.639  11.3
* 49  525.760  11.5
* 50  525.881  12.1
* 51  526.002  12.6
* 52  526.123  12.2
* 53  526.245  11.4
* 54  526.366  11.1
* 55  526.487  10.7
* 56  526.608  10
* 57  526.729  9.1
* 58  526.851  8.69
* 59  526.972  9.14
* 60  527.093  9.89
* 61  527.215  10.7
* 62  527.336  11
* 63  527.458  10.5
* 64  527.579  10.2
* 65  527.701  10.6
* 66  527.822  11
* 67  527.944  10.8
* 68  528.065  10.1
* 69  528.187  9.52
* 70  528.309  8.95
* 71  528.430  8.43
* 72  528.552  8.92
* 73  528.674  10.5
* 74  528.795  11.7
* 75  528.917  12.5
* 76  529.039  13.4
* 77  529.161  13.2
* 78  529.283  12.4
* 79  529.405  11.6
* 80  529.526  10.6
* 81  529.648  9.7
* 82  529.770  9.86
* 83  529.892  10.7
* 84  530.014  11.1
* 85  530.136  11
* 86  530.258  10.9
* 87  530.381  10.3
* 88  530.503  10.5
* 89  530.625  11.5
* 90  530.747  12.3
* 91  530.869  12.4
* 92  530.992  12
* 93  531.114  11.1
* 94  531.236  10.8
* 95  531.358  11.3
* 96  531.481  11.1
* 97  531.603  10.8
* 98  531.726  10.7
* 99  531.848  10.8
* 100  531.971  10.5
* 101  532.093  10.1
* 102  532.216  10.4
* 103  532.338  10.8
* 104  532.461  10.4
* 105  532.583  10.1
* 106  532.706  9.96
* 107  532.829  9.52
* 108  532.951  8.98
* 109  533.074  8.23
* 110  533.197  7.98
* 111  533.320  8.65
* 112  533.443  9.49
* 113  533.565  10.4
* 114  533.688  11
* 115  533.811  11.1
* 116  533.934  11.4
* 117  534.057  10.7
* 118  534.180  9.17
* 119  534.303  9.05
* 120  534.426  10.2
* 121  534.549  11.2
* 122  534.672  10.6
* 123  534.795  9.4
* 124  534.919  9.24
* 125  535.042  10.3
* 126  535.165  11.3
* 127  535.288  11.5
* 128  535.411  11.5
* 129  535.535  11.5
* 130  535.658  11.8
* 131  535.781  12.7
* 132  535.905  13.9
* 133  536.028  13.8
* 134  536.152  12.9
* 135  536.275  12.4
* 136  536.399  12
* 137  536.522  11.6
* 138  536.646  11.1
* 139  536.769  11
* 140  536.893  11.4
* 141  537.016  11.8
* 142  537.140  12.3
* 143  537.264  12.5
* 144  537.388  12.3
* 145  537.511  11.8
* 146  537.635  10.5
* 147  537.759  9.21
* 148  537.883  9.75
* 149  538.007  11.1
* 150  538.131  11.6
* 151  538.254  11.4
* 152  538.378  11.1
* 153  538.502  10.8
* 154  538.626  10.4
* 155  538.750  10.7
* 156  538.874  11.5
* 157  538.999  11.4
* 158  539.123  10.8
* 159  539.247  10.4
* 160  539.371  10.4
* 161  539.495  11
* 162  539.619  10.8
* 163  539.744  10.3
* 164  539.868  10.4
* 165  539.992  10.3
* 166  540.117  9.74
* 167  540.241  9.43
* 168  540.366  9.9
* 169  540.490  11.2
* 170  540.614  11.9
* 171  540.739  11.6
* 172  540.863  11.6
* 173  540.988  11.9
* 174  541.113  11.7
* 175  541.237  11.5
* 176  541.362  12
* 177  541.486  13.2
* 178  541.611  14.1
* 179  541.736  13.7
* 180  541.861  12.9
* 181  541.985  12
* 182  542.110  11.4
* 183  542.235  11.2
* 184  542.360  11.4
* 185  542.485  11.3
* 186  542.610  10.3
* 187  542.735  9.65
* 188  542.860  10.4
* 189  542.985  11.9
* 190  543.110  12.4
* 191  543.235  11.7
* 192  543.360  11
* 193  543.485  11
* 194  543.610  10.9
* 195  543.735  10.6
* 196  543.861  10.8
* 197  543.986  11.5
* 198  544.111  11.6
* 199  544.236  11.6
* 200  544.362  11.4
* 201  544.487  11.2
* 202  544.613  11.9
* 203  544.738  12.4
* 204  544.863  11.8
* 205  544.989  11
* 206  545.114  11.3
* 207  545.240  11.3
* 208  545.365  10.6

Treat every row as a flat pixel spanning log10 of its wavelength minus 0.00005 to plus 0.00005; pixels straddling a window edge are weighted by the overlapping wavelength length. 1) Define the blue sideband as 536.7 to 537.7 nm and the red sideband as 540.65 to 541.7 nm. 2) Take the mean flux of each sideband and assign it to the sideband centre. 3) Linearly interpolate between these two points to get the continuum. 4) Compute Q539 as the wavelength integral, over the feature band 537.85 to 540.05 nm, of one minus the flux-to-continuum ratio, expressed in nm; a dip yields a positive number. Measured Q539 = 0.207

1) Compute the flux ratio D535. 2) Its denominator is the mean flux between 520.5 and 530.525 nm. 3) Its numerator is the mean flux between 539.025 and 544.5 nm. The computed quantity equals 1.05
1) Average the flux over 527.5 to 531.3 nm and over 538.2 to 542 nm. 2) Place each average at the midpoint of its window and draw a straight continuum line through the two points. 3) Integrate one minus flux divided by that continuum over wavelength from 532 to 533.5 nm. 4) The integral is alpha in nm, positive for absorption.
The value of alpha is 0.20 nm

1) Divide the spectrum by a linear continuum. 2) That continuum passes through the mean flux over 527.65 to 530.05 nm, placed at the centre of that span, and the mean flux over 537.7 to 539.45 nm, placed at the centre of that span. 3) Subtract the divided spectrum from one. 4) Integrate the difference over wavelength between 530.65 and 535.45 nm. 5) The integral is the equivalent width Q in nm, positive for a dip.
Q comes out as 0.155 nm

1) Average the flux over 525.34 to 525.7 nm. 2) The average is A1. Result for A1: 11.2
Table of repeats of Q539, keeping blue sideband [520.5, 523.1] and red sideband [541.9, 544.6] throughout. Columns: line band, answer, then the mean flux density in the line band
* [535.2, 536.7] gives -0.168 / 12.2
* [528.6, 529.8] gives -0.090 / 11.6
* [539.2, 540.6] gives 0.090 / 10.4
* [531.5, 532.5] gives 0.024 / 10.6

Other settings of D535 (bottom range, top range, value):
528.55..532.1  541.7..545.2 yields 1.02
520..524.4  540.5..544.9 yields 1.09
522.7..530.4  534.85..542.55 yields 1.06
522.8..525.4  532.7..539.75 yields 1.01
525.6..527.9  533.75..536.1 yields 1.03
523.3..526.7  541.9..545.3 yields 1.02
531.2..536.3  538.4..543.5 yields 1.06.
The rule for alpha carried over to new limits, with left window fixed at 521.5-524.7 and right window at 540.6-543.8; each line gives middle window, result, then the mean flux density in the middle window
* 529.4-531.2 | 0.02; 11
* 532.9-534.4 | 0.21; 9.69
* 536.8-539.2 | 0.06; 11.2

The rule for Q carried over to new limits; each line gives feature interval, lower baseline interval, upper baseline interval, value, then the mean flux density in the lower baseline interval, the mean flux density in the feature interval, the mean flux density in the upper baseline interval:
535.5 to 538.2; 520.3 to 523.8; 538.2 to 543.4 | -0.16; 10.5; 11.8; 11.3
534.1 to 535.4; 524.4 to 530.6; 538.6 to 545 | 0.09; 10.8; 10.3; 11.3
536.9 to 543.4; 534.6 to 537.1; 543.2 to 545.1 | 0.12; 11.6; 11.3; 11.4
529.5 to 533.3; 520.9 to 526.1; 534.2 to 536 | 0.16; 10.9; 10.5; 11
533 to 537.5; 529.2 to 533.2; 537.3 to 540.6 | -0.14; 10.7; 11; 10.7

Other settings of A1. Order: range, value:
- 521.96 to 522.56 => 10.9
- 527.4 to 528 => 10.6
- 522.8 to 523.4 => 10.3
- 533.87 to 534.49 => 10.1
